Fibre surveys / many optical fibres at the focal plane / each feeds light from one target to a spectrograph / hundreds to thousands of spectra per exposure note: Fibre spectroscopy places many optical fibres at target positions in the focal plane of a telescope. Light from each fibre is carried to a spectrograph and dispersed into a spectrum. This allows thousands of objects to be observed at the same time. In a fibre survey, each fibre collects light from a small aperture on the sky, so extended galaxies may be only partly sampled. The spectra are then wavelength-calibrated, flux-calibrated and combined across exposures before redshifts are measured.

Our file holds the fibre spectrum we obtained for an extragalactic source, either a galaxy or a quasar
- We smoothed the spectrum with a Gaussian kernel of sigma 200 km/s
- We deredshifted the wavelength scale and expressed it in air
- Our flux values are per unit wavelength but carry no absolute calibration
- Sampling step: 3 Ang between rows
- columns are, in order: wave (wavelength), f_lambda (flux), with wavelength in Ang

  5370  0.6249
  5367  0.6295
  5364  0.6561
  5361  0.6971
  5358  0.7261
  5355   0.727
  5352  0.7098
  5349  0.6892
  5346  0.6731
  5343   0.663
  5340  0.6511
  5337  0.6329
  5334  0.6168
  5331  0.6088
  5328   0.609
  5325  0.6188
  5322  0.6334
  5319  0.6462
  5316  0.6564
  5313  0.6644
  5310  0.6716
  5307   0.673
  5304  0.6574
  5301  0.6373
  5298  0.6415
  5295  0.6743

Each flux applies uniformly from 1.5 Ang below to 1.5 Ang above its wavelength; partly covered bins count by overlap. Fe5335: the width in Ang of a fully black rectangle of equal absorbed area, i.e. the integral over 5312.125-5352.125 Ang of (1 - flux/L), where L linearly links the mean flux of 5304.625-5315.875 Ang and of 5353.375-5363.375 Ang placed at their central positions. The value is 2.4 Ang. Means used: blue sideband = 0.667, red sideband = 0.711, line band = 0.646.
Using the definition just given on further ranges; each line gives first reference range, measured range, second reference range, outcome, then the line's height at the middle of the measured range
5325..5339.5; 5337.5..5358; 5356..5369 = -1.2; 0.649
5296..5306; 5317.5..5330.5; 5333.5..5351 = 0.6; 0.654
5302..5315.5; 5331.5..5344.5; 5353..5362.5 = 1.1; 0.696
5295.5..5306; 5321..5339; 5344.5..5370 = 1.3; 0.668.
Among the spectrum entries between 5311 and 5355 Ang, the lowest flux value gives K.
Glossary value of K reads 0.6088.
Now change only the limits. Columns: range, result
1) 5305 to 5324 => 0.6334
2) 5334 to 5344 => 0.6168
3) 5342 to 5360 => 0.663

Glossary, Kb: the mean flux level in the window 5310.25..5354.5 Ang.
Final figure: 0.651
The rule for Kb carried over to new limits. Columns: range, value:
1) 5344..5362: 0.703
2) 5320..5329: 0.622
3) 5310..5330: 0.64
